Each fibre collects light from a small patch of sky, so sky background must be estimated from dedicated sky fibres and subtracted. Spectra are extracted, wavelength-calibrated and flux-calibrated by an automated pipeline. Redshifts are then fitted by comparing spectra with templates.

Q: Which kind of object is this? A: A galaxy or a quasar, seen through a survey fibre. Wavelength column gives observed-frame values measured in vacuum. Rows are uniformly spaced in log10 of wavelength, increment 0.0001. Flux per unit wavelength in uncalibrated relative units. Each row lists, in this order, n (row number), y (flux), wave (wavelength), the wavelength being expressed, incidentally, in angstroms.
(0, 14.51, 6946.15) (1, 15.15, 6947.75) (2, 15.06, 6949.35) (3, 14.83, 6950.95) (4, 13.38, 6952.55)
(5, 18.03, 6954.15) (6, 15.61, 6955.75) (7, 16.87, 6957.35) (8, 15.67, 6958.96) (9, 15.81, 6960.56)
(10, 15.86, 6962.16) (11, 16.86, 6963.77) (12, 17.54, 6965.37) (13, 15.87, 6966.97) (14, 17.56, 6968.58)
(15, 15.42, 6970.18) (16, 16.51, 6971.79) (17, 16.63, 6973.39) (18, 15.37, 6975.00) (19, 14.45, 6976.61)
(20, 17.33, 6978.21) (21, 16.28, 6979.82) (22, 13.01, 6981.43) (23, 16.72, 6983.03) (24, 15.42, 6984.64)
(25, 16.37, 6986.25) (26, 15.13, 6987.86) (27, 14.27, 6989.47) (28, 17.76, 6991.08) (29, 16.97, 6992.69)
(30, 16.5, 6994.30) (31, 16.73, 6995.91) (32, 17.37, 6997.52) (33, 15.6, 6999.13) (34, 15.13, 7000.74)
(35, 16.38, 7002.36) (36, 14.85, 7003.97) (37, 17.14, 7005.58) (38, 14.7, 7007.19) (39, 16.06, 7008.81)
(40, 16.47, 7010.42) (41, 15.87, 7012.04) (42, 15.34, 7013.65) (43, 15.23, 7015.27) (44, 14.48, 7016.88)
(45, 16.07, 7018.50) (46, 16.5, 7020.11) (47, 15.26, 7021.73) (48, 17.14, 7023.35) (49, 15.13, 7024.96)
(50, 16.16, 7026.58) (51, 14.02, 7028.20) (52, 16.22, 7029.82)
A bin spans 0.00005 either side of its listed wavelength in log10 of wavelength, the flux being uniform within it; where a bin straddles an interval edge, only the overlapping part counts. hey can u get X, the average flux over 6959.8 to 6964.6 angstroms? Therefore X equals 16.2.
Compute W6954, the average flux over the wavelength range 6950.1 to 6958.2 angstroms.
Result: 15.7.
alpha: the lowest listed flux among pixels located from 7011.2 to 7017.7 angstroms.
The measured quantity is 14.48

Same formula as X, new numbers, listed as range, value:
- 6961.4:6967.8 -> 16.5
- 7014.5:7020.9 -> 15.6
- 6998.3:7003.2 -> 15.7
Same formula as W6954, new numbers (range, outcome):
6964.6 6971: 16.6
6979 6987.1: 15.6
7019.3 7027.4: 16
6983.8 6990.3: 15.3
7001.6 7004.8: 15.6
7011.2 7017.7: 15.2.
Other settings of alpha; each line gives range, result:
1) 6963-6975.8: 15.37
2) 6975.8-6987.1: 13.01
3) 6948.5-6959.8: 13.38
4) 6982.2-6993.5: 14.27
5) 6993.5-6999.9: 15.6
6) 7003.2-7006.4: 14.85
